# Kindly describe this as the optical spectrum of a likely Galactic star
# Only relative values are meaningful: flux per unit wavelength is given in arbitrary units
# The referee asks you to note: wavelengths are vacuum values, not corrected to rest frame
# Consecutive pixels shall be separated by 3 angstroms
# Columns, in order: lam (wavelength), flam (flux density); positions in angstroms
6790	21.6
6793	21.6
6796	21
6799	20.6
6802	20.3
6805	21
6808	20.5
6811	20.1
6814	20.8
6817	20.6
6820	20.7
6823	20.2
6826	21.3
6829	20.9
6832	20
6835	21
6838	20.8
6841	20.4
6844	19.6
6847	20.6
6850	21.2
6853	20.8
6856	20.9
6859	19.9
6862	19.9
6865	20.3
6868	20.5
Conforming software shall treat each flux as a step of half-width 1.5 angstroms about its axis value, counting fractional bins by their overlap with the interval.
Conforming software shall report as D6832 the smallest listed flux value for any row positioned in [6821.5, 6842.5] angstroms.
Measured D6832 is 20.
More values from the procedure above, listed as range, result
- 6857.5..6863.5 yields 19.9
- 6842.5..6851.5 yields 19.6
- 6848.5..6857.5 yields 20.8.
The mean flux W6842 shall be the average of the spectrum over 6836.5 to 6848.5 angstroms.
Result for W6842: 20.3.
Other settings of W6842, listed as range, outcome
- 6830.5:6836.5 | 20.5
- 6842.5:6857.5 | 20.6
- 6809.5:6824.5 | 20.5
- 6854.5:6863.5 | 20.2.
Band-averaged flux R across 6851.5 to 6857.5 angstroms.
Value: 20.8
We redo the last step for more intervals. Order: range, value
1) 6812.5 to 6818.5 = 20.7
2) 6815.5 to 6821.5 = 20.7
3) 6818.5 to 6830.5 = 20.8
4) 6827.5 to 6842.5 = 20.6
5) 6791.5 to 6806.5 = 20.9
